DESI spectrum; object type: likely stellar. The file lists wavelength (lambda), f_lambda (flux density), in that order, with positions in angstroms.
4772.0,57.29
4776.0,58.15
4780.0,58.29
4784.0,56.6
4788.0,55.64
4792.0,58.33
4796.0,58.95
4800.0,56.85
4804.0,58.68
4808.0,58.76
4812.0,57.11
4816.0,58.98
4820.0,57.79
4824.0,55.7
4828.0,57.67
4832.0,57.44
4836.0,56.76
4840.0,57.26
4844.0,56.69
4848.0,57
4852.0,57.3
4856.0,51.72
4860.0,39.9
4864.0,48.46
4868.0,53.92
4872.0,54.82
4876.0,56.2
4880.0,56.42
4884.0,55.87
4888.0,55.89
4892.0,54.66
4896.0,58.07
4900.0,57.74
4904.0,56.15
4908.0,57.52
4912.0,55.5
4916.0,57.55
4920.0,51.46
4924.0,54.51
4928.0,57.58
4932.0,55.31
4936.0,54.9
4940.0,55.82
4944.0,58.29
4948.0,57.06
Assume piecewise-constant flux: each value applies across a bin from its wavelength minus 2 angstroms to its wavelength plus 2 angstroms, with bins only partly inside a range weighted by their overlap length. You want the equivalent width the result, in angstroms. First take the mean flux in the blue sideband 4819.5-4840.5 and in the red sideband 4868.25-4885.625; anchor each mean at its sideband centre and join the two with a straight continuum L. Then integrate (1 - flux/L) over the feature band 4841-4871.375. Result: 2.1 angstroms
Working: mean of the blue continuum 57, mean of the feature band 52.4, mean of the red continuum 55.6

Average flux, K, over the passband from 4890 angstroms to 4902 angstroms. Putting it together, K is 56.8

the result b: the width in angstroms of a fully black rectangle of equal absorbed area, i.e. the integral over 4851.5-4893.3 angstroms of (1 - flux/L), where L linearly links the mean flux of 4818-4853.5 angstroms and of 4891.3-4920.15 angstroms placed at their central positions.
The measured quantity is 2.7 angstroms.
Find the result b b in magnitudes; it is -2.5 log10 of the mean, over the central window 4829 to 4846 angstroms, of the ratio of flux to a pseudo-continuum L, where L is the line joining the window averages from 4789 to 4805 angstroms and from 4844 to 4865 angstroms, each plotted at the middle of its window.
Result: -0.07 mag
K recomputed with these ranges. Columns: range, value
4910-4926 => 54.8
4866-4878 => 55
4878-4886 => 56.1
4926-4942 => 55.9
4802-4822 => 58.3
